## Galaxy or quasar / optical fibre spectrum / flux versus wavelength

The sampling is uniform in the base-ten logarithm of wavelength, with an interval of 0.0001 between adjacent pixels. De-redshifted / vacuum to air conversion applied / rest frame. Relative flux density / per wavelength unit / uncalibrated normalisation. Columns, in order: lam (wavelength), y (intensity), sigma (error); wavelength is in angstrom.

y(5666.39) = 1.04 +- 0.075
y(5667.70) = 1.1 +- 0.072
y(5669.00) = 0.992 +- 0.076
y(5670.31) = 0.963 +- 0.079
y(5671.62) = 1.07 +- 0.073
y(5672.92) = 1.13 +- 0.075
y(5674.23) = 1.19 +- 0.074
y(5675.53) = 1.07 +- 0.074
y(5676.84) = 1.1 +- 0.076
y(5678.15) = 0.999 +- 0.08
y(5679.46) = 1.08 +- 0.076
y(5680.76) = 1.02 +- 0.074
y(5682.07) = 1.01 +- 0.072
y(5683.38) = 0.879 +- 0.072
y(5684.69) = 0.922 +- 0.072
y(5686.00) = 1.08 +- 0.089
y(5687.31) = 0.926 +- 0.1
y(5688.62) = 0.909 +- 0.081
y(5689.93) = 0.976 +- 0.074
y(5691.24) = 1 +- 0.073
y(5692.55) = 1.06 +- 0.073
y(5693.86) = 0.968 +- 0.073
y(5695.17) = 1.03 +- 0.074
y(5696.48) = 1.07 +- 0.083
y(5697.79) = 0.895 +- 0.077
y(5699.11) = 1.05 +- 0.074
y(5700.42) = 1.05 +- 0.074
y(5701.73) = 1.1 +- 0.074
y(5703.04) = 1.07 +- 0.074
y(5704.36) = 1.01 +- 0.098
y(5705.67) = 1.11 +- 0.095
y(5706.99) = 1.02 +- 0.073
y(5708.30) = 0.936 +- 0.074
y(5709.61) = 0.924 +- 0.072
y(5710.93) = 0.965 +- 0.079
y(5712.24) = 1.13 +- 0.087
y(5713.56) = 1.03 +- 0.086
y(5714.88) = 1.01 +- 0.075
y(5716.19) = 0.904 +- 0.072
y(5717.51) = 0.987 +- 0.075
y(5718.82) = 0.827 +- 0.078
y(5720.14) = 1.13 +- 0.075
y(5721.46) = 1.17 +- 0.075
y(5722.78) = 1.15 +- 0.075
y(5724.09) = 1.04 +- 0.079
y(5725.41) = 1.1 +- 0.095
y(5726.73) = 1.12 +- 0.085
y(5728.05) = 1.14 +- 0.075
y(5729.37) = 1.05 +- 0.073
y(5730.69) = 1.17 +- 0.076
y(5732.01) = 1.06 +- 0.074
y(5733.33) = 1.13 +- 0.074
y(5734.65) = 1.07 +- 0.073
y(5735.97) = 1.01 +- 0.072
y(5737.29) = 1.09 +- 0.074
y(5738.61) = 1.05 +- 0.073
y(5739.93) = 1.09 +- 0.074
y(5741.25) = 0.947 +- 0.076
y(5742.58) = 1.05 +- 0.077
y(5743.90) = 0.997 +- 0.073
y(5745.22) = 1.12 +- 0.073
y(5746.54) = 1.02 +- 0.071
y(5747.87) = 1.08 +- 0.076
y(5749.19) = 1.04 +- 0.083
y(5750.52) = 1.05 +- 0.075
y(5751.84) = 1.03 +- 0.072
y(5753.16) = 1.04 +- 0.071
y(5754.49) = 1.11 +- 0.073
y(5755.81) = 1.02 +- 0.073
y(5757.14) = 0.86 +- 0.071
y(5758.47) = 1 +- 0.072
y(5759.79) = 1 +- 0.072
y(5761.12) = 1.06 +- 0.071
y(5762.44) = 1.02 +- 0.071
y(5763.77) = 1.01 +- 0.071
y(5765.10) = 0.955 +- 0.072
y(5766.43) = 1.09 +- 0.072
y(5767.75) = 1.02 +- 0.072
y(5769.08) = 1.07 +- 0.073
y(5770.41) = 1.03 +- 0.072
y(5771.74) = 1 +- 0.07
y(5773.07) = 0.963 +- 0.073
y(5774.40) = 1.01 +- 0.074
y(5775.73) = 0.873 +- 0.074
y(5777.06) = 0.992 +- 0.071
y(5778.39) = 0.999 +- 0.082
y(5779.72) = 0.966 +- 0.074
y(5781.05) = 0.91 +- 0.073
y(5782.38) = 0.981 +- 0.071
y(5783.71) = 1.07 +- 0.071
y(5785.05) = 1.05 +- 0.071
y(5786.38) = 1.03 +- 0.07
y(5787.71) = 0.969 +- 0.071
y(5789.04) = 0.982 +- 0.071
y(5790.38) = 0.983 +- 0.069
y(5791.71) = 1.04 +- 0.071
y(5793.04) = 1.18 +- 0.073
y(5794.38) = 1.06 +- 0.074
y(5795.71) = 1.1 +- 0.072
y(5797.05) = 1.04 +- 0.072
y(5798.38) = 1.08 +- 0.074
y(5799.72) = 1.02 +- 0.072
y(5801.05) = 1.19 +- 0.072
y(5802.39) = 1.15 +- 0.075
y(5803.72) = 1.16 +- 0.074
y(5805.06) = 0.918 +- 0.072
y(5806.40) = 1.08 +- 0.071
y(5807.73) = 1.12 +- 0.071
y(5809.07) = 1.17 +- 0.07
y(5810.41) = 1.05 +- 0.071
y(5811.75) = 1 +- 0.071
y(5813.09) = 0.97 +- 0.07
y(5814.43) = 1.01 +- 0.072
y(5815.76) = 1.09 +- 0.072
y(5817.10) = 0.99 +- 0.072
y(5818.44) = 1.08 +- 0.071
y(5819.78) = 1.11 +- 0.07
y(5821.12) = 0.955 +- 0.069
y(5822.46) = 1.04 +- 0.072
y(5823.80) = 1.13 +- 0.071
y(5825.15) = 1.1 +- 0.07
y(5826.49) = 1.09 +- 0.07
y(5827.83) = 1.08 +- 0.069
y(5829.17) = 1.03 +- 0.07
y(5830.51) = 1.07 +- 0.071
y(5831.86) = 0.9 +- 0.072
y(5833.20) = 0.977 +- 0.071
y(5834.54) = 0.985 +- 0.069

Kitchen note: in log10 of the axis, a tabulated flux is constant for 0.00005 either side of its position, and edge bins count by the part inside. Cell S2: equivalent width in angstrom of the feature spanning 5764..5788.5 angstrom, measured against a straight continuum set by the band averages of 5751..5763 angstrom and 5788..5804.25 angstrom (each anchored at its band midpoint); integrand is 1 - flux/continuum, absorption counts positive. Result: 1.1 angstrom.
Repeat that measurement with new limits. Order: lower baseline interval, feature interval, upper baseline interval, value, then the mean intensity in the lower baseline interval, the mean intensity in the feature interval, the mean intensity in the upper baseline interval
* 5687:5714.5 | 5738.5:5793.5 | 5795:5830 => 1.4 angstrom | 1.01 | 1.02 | 1.07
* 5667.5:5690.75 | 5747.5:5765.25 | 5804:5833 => 0.3 angstrom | 1.02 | 1.02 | 1.05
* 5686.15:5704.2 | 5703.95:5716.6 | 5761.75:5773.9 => 0.1 angstrom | 1.01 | 1.01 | 1.02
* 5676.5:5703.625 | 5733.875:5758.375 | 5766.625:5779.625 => -0.9 angstrom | 1.01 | 1.04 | 0.998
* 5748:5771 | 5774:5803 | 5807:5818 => 0.3 angstrom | 1.03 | 1.03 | 1.05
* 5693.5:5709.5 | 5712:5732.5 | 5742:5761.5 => -0.7 angstrom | 1.02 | 1.06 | 1.03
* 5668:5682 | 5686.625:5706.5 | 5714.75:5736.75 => 0.9 angstrom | 1.06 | 1.01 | 1.06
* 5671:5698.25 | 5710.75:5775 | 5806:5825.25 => -0.3 angstrom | 1.02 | 1.04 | 1.06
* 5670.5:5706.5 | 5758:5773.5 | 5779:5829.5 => 0.4 angstrom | 1.03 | 1.02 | 1.05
